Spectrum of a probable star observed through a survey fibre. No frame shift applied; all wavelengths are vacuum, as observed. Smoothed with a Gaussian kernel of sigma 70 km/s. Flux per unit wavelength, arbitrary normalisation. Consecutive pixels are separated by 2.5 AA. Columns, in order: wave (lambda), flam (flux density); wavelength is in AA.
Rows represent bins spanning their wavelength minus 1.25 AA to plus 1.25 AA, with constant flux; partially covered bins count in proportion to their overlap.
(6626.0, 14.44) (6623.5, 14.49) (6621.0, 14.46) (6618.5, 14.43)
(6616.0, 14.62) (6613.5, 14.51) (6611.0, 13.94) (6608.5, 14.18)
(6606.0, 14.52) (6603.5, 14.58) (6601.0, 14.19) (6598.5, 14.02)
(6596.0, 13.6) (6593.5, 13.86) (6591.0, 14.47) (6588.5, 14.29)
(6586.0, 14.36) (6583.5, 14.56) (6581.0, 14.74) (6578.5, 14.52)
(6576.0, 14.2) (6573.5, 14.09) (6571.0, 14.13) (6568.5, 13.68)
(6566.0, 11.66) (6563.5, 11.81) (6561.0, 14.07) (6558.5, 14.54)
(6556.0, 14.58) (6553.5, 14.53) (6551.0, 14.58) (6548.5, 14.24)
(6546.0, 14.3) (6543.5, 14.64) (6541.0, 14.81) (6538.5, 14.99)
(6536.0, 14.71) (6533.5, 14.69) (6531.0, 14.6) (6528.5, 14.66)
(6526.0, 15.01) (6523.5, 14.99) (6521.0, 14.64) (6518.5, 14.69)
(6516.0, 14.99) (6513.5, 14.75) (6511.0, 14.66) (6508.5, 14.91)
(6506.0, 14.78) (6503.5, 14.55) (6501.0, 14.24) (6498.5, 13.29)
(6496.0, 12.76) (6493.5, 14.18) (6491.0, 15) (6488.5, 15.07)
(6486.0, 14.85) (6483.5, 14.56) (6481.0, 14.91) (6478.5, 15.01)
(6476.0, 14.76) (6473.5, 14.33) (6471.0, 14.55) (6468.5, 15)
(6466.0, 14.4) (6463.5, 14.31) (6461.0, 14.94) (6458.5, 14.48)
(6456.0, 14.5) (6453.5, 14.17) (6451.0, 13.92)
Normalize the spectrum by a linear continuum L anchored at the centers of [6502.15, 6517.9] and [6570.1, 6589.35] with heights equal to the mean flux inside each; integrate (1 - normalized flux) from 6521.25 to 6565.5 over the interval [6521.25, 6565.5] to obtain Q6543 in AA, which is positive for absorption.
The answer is 0.5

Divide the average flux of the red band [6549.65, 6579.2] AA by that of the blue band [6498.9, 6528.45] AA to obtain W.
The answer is 0.94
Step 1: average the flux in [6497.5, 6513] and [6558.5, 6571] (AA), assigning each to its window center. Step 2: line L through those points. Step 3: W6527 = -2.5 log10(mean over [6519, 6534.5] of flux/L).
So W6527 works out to -0.06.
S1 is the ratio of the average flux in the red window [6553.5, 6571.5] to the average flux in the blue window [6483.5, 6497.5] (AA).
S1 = 0.9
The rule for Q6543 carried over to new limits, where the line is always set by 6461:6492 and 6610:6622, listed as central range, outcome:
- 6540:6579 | 1.4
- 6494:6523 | 0.5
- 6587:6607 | 0.4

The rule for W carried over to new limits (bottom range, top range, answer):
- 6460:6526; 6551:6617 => 0.97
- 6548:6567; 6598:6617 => 1.04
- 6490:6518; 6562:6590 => 0.96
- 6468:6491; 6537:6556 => 0.99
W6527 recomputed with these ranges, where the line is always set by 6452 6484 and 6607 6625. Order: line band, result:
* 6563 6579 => 0.08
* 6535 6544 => -0.02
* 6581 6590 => 0.00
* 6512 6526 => -0.02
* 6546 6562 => 0.00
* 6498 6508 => 0.02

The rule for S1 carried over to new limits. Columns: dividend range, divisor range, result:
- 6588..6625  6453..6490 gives 0.97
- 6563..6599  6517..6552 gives 0.95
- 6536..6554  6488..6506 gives 1.03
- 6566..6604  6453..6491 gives 0.96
